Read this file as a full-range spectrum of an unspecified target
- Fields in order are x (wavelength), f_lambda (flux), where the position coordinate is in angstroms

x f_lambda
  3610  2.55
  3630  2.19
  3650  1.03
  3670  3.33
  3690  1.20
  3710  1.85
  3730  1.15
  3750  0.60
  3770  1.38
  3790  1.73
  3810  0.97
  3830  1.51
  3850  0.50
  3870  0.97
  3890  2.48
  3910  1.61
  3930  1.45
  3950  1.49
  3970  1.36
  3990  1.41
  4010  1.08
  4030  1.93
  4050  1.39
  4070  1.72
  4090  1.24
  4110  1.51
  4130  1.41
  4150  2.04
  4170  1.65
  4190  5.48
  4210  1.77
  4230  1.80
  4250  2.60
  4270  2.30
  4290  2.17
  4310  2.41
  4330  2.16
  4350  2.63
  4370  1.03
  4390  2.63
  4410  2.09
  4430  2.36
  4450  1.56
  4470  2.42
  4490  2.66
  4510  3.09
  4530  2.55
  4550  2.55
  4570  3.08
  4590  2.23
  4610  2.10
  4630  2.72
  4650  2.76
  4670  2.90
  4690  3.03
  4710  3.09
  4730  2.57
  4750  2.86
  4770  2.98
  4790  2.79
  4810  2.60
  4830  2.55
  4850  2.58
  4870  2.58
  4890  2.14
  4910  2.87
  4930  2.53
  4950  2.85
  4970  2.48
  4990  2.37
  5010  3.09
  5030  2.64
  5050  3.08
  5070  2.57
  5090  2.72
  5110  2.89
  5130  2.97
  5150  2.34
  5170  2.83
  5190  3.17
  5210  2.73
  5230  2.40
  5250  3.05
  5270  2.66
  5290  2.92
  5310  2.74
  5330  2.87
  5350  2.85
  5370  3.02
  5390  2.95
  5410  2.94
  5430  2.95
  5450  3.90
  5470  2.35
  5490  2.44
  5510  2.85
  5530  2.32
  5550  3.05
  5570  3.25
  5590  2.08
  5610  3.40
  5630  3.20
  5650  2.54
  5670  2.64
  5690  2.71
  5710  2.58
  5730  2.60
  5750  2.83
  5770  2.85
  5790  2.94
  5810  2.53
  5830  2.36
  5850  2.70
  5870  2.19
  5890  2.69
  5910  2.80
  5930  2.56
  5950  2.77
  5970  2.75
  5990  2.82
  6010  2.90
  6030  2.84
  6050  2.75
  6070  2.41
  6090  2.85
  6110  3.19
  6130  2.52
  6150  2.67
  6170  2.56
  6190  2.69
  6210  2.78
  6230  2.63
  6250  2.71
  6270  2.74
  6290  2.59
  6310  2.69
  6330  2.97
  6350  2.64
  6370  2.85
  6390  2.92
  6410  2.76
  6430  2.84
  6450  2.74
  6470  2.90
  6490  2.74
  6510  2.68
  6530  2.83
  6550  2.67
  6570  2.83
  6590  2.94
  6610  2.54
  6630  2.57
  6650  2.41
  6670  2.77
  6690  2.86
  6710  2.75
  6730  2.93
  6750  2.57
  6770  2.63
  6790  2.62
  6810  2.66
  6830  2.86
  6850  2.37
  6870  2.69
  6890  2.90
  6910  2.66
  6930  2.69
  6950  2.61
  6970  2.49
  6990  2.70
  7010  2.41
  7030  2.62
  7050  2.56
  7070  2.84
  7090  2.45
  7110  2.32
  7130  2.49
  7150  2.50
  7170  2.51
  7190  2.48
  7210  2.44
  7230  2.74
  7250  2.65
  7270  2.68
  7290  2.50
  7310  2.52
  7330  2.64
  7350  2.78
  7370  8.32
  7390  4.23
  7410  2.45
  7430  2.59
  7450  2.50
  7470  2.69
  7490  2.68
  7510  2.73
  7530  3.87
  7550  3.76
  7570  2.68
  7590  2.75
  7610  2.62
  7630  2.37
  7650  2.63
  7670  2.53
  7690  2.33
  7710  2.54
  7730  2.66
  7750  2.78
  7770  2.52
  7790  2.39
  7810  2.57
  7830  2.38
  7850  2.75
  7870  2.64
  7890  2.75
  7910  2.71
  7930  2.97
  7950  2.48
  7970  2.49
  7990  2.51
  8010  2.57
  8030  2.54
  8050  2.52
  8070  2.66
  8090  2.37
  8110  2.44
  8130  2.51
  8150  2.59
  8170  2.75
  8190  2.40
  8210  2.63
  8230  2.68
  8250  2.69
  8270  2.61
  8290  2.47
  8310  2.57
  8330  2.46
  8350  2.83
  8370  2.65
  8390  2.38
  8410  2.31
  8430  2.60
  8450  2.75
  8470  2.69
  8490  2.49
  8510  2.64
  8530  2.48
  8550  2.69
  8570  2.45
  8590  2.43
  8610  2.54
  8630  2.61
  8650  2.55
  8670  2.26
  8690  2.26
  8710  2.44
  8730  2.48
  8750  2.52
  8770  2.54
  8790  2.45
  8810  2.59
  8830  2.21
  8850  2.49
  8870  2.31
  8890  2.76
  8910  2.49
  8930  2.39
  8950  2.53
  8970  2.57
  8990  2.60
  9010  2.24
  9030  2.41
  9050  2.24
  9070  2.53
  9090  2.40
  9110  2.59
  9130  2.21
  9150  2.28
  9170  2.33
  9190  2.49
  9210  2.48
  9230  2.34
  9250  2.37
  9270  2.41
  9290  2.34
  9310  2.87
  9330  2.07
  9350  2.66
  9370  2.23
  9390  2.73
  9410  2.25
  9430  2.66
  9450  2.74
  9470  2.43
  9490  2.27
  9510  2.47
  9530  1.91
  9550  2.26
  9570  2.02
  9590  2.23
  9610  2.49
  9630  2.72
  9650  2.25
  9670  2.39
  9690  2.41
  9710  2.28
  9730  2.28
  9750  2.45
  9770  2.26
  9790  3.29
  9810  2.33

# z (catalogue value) 0.12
